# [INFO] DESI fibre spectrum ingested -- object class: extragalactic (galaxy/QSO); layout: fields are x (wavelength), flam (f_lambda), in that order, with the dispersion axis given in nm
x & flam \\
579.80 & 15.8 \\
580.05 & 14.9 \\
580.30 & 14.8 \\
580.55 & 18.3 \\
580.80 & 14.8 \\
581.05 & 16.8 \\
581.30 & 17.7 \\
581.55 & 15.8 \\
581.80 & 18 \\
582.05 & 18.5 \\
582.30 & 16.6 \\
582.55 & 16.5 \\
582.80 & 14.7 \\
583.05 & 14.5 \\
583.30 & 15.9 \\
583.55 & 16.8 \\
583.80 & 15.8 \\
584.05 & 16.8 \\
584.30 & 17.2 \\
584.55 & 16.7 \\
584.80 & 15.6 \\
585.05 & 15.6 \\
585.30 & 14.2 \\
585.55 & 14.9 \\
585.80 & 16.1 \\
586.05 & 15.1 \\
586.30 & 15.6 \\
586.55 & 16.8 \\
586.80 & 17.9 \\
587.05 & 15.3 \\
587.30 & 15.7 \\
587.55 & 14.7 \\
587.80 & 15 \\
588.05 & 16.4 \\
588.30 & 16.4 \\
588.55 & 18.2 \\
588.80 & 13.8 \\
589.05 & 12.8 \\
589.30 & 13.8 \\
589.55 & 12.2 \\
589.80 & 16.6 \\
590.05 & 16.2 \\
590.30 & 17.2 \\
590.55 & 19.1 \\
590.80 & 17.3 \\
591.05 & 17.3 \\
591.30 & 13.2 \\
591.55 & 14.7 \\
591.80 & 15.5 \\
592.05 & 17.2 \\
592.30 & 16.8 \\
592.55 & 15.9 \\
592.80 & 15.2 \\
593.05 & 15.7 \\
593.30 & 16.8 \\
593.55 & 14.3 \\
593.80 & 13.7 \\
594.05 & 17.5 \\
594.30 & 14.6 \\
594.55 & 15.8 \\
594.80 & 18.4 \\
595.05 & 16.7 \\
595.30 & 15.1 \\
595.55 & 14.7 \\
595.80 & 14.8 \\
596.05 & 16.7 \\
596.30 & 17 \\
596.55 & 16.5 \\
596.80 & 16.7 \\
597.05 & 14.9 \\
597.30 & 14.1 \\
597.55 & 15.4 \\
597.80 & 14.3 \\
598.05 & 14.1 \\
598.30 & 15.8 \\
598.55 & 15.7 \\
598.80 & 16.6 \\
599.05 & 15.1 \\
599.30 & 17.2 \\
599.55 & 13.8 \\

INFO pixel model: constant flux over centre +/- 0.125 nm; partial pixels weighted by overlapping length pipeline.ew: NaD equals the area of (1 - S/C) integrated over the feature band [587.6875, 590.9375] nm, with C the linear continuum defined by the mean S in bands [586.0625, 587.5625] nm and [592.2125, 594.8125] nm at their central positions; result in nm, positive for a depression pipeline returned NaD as 0.03 nm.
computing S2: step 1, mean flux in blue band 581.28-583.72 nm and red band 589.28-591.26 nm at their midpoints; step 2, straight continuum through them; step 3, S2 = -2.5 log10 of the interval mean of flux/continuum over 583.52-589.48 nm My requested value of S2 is 0.04 mag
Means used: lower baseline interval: 16.4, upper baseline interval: 16.2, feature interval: 15.7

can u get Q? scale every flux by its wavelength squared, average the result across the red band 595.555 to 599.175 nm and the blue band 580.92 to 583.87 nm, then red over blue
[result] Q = 1.0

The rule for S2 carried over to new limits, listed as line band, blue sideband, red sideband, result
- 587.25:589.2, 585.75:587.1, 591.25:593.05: 0.05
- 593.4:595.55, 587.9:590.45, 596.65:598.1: -0.04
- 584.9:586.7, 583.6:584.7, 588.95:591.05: 0.06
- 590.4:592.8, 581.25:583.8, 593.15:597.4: -0.02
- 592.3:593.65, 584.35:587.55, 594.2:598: 0.00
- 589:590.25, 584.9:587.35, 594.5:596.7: 0.09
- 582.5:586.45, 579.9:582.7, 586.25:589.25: 0.03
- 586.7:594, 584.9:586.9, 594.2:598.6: 0.00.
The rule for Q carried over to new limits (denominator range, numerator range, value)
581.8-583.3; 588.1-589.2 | 0.96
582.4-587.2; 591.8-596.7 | 1.04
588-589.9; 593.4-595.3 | 1.08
